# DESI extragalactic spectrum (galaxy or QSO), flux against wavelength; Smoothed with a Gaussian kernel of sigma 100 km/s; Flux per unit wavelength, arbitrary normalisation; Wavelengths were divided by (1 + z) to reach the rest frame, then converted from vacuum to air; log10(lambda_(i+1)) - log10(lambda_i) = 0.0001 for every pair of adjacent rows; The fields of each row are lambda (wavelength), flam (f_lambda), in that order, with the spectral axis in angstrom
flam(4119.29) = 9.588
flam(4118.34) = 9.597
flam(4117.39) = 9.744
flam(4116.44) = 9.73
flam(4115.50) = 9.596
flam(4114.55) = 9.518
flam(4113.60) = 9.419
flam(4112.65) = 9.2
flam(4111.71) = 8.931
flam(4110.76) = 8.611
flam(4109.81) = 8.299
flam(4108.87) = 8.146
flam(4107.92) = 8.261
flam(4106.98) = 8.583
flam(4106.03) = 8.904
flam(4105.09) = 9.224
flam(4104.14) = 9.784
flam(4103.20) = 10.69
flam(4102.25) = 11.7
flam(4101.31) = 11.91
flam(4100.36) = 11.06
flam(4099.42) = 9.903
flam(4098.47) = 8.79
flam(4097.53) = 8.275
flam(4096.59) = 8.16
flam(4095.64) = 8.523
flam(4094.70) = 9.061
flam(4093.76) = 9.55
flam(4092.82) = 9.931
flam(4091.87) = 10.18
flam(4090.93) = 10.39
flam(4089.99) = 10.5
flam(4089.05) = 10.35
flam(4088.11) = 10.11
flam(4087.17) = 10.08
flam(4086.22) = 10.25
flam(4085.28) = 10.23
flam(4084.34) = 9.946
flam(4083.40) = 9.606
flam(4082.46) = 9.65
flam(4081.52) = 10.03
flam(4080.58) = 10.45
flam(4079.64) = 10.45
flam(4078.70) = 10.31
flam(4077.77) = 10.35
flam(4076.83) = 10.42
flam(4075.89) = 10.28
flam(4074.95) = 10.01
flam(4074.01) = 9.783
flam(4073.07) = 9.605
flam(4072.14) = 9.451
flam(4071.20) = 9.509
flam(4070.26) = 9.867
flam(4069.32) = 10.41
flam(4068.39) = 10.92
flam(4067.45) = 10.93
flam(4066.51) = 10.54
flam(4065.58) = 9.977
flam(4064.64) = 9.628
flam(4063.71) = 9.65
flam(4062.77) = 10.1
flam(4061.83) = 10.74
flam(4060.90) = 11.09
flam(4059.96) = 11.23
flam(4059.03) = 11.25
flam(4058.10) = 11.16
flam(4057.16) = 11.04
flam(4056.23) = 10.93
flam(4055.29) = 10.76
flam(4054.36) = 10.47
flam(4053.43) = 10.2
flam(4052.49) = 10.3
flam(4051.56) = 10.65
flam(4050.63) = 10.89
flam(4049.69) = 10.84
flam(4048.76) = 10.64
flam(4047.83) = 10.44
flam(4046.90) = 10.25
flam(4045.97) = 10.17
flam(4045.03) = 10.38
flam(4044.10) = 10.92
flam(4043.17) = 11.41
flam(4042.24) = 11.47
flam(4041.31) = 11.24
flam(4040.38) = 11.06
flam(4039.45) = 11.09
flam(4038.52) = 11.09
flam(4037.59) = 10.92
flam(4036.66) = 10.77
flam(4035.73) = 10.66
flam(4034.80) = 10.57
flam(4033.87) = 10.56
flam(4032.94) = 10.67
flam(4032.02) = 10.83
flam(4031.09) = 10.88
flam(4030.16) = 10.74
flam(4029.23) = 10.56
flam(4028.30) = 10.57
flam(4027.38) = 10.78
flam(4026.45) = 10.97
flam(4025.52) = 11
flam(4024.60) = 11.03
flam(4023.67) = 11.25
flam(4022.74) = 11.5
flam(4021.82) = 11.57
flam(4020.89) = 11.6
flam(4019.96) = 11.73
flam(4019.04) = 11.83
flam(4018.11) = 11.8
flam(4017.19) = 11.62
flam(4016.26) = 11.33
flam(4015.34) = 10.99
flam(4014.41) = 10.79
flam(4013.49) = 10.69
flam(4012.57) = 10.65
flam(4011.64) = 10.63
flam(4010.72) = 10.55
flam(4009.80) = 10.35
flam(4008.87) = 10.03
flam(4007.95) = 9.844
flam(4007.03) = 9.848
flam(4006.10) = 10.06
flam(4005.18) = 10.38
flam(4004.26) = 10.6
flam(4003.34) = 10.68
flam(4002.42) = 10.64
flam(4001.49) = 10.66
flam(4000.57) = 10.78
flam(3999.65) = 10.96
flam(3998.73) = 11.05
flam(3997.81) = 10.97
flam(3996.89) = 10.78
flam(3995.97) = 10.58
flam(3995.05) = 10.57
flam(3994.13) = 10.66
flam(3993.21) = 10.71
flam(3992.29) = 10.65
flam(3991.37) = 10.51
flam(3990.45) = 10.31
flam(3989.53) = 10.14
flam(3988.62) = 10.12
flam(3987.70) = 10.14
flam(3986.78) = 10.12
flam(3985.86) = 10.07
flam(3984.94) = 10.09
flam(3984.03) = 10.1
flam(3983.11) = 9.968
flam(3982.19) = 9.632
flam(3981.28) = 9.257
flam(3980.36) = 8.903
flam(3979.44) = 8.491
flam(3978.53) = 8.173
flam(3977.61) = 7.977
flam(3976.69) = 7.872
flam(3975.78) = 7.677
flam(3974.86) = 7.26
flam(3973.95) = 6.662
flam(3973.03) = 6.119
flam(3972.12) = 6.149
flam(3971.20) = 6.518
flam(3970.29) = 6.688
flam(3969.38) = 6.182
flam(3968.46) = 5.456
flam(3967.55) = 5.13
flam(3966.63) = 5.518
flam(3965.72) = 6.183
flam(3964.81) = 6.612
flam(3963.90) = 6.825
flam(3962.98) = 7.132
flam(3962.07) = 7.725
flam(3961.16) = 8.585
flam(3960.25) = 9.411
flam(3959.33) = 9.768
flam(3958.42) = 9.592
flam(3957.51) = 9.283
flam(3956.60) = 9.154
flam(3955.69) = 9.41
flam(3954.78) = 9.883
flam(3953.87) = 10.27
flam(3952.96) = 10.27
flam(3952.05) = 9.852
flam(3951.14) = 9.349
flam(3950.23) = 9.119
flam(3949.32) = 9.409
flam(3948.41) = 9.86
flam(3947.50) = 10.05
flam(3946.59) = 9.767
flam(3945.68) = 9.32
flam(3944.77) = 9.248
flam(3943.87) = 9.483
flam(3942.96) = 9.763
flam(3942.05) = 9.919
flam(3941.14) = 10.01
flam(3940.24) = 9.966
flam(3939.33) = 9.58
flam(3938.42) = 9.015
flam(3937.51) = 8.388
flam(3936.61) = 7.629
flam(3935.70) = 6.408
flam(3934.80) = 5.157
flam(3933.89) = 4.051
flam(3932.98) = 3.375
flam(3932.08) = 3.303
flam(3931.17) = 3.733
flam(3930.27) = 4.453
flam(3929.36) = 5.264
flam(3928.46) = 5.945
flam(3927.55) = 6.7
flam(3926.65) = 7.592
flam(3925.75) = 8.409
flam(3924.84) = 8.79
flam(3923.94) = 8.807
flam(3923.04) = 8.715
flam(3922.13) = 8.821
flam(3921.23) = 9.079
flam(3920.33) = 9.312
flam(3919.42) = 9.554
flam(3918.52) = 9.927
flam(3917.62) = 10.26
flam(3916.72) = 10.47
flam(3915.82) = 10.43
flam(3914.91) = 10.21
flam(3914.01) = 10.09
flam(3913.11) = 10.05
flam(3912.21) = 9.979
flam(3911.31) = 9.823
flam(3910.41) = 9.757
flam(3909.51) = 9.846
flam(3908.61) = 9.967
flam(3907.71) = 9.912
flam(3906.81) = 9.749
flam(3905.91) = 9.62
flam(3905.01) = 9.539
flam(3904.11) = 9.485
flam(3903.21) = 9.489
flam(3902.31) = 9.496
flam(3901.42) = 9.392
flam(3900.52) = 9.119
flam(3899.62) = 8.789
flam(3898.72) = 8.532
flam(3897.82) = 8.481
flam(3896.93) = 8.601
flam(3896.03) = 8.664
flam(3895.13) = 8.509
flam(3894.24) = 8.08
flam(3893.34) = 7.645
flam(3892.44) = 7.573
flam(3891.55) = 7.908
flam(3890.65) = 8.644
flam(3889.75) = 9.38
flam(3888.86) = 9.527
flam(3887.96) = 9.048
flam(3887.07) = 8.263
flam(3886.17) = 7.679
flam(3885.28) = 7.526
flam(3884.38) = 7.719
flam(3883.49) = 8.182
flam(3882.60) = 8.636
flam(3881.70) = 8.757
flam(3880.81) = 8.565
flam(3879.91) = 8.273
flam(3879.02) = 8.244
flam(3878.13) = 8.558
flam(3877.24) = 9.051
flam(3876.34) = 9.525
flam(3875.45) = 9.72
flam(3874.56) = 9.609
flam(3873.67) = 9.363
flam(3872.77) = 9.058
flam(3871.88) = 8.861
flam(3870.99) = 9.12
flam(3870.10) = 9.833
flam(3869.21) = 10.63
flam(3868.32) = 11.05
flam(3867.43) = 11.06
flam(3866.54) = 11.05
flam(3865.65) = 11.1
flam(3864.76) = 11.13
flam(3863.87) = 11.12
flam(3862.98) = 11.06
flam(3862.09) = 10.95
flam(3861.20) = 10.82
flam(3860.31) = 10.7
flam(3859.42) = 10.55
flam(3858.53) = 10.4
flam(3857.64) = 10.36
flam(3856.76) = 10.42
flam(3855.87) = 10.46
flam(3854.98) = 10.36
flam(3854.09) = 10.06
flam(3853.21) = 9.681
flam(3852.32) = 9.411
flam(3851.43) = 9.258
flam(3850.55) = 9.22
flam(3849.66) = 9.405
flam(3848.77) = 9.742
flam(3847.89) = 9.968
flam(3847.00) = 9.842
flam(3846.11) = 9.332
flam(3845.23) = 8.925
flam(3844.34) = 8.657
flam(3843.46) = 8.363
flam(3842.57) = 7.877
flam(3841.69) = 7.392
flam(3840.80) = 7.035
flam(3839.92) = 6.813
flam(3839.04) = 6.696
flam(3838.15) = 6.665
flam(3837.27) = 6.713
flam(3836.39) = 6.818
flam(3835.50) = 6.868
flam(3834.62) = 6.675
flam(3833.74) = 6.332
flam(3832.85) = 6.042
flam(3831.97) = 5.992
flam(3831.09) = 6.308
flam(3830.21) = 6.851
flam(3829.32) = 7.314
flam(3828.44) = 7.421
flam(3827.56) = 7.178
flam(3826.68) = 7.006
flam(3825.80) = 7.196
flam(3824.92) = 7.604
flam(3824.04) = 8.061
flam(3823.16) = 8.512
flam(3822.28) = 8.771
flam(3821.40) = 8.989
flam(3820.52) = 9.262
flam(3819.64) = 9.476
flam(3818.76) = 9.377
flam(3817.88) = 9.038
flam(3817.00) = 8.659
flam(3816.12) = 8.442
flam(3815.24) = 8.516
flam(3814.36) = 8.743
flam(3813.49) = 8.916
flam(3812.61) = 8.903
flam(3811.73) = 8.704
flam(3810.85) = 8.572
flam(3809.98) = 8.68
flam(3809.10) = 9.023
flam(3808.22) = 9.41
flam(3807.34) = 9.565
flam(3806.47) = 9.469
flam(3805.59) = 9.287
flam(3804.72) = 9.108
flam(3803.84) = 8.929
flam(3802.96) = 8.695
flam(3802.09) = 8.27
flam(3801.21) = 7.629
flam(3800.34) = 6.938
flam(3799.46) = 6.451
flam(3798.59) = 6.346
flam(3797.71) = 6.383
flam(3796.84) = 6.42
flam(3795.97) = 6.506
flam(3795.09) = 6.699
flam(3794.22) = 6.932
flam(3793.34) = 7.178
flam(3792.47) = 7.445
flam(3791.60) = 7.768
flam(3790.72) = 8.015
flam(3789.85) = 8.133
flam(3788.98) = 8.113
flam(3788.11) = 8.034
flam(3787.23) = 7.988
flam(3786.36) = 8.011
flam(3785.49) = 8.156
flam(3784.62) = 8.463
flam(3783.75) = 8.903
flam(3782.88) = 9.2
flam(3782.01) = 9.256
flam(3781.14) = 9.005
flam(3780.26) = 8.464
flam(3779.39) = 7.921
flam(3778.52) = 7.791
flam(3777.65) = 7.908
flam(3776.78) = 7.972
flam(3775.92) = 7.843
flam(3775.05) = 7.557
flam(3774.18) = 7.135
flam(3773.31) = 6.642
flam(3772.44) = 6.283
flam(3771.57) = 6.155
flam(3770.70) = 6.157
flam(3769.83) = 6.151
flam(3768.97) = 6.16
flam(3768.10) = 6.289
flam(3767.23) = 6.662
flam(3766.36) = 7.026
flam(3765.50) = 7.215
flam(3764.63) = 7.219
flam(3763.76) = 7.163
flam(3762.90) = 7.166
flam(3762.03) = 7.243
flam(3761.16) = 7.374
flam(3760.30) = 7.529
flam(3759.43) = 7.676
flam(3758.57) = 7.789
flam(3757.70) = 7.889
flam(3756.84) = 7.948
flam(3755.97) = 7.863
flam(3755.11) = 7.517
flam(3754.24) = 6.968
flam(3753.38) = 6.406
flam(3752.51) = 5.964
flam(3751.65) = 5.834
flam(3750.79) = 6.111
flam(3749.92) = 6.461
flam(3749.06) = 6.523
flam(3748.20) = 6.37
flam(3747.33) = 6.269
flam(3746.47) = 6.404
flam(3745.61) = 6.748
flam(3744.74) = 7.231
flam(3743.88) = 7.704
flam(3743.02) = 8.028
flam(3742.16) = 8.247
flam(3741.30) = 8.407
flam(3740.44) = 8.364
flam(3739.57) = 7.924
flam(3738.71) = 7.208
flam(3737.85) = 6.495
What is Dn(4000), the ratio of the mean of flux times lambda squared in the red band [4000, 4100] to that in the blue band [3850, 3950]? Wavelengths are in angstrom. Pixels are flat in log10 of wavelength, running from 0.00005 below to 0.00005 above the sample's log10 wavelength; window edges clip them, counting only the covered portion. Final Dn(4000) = 1.3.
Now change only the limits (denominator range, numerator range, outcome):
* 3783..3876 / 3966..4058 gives 1.29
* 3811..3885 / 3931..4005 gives 1.06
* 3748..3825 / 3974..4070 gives 1.52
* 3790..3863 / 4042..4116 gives 1.37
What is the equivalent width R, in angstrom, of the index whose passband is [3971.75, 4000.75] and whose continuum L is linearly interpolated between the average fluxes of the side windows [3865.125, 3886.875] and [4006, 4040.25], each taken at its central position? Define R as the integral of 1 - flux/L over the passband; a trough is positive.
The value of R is 2.8 angstrom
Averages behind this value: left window 9.21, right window 10.9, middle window 9.48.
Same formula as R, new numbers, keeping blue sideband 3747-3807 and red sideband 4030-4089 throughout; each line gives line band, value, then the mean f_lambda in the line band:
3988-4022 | -2.9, 10.7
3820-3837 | 1.4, 7.33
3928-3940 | 4.2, 5.94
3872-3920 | -2.1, 9.1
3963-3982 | 5.0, 7.02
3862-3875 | -2.9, 10.3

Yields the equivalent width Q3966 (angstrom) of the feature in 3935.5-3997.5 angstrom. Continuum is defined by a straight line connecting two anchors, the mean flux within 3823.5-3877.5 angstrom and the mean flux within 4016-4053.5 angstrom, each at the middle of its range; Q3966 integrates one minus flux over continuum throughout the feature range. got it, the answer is 8.1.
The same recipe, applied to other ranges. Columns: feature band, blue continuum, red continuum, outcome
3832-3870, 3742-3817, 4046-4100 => -4.3 angstrom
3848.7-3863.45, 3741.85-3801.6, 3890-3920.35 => -2.8 angstrom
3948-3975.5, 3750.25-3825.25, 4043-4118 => 3.5 angstrom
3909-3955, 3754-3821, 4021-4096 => 3.3 angstrom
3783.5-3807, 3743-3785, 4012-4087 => -0.5 angstrom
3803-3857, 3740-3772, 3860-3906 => -0.6 angstrom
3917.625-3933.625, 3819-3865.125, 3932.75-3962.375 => 2.9 angstrom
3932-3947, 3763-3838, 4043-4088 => 1.8 angstrom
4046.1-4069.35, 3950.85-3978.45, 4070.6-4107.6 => -3.1 angstrom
